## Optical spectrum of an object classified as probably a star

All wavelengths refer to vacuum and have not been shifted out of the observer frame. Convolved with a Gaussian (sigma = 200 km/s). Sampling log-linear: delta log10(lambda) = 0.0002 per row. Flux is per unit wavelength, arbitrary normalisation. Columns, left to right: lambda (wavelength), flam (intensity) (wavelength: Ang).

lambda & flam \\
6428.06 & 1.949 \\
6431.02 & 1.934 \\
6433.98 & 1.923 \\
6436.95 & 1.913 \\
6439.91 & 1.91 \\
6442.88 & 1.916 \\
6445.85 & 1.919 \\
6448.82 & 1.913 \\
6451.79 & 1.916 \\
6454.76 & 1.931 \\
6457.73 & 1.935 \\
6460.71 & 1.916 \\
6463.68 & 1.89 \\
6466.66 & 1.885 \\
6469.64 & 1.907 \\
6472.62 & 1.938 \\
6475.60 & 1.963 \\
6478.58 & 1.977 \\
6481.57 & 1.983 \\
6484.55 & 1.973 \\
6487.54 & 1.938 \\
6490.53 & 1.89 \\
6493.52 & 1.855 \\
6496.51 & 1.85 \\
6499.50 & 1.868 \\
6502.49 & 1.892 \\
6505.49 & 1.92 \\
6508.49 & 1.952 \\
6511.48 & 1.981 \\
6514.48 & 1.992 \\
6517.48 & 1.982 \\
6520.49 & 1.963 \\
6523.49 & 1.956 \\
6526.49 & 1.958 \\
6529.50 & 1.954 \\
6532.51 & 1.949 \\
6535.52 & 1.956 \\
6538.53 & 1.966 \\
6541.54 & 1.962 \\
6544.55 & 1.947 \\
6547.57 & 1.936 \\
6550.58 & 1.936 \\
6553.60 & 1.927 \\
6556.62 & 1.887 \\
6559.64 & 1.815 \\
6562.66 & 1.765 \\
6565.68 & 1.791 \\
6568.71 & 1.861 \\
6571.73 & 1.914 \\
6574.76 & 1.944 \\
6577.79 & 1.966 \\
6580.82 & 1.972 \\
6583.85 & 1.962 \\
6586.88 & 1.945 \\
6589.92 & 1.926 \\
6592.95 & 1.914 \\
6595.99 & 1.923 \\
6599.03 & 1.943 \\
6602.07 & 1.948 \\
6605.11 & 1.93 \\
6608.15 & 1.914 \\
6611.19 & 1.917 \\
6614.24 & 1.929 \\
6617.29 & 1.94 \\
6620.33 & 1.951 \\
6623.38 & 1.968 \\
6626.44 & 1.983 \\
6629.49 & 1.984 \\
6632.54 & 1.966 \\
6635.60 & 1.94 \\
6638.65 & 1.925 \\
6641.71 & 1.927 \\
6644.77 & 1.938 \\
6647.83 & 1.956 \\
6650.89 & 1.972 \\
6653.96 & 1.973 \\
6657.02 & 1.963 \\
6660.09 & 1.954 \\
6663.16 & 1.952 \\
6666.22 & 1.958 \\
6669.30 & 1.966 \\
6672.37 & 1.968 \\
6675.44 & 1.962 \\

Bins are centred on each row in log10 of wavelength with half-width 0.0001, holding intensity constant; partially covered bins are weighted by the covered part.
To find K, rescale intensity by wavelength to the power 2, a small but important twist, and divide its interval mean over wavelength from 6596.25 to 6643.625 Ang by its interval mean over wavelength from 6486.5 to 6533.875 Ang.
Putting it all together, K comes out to 1.0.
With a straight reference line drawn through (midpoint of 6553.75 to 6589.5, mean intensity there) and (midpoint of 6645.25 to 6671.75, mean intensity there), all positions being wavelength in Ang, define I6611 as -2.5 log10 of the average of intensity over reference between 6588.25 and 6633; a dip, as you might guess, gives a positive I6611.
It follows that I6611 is -0.01 mag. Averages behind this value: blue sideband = 1.9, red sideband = 1.96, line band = 1.94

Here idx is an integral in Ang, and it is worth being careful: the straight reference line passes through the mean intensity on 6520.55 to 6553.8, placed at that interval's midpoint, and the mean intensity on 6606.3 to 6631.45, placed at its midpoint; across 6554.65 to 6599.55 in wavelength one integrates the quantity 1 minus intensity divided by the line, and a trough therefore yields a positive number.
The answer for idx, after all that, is 1.12 Ang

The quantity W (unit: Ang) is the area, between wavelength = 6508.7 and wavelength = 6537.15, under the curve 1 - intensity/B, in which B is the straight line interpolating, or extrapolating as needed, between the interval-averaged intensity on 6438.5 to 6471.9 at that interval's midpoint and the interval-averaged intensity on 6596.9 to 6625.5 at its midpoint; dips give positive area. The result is -0.6 Ang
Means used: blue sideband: 1.91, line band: 1.97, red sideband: 1.94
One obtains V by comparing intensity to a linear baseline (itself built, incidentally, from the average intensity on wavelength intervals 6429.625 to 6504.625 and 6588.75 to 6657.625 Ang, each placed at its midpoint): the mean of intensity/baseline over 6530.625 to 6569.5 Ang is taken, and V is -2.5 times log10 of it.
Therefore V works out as 0.02 mag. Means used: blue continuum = 1.92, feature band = 1.9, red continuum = 1.94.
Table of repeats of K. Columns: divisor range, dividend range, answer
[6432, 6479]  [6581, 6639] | 1.06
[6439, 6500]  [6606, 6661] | 1.07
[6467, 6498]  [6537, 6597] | 1.02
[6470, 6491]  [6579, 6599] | 1.03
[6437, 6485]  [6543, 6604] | 1.03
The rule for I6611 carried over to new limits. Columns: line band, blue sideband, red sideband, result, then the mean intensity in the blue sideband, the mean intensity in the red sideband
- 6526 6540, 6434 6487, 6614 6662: -0.01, 1.93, 1.95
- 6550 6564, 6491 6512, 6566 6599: 0.03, 1.9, 1.93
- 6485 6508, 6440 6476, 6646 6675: 0.02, 1.92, 1.96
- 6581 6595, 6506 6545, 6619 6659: 0.01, 1.96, 1.96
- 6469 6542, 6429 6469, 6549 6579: -0.02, 1.92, 1.88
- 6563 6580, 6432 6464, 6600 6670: 0.03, 1.92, 1.95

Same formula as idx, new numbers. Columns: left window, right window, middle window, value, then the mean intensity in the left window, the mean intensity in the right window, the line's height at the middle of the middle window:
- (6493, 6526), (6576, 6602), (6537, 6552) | -0.1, 1.93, 1.94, 1.94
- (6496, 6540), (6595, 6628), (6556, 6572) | 0.9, 1.94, 1.94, 1.94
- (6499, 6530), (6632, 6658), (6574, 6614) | 0.2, 1.95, 1.95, 1.95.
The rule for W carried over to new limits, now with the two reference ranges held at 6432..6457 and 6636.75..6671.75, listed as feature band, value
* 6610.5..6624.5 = 0.0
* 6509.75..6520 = -0.3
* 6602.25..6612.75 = 0.1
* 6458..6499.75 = 0.1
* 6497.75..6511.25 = 0.1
